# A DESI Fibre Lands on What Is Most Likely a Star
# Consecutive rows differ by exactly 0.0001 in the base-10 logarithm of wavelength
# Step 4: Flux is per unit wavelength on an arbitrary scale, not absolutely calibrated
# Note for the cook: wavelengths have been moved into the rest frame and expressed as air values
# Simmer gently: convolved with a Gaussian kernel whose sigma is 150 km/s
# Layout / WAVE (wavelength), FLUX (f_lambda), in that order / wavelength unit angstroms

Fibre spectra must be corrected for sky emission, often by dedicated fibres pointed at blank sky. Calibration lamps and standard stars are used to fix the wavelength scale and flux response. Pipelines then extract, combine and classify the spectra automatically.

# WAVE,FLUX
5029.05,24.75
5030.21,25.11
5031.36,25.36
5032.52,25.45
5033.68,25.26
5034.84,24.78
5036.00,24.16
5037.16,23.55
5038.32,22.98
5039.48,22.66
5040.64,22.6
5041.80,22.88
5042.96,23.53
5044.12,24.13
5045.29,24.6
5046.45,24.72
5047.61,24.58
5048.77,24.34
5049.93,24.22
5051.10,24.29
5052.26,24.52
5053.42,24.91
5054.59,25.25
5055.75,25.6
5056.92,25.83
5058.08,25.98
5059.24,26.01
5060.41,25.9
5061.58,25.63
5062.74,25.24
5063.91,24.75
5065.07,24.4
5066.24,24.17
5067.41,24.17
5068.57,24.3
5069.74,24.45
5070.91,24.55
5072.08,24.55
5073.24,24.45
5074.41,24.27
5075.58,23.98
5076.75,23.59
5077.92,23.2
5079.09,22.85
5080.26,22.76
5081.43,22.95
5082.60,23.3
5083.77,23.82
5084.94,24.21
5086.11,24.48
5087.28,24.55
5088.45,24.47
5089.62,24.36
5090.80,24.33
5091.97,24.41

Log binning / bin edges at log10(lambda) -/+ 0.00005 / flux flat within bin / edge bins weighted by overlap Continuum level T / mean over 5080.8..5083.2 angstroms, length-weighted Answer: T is 23.1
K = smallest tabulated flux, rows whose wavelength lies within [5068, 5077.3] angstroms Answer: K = 23.59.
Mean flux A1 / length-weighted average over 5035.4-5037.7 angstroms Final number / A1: 23.9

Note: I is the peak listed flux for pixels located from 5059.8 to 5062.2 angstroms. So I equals 25.9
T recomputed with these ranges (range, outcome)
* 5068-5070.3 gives 24.3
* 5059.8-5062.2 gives 25.7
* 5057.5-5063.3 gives 25.8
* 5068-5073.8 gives 24.5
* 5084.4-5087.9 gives 24.4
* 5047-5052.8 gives 24.4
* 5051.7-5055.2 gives 24.9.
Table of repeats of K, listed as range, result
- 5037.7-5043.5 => 22.6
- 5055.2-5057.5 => 25.6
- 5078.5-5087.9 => 22.76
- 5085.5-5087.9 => 24.48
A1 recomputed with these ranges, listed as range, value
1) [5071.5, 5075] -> 24.5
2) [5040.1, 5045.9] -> 23.5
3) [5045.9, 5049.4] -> 24.6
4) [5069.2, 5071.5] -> 24.5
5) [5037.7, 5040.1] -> 22.8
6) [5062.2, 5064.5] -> 25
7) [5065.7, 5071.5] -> 24.3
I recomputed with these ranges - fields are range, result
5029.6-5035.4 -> 25.45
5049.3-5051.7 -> 24.29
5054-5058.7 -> 25.98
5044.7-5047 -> 24.72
